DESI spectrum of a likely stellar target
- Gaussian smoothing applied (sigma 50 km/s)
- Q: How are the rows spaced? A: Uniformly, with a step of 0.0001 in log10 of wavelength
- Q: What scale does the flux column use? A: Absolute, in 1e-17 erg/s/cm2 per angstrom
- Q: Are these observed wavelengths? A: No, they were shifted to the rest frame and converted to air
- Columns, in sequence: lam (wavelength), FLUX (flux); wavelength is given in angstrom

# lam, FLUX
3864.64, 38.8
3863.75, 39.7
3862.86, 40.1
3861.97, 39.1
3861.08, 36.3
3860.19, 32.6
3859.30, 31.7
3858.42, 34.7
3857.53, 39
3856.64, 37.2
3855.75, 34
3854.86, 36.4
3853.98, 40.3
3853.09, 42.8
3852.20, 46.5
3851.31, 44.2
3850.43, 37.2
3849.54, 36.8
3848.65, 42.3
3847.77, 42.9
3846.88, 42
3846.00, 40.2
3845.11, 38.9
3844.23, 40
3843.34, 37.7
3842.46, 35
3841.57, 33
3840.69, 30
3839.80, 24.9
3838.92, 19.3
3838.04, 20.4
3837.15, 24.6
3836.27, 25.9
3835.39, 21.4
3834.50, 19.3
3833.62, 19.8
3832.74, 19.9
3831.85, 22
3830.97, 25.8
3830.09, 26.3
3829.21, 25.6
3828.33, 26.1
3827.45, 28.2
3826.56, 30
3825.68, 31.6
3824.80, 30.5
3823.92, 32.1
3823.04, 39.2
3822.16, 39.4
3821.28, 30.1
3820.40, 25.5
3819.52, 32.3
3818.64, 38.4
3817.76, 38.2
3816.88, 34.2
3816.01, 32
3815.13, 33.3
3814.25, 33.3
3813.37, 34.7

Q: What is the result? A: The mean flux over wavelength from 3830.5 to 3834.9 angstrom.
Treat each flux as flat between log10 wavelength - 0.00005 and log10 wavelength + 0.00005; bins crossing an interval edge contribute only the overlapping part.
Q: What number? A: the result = 21.4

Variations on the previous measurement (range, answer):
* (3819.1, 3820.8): 28.9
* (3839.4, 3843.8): 32.2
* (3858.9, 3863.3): 36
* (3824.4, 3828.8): 29.2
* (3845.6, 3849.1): 41.9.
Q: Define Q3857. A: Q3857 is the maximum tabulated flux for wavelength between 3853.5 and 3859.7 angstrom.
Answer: 40.3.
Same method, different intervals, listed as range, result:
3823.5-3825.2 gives 32.1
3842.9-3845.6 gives 40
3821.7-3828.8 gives 39.4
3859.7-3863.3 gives 40.1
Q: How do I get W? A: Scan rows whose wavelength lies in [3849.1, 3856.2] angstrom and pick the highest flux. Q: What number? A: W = 46.5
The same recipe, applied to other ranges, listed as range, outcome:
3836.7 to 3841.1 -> 30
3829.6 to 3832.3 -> 26.3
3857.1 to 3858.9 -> 39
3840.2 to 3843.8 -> 37.7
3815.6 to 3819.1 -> 38.4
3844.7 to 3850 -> 42.9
